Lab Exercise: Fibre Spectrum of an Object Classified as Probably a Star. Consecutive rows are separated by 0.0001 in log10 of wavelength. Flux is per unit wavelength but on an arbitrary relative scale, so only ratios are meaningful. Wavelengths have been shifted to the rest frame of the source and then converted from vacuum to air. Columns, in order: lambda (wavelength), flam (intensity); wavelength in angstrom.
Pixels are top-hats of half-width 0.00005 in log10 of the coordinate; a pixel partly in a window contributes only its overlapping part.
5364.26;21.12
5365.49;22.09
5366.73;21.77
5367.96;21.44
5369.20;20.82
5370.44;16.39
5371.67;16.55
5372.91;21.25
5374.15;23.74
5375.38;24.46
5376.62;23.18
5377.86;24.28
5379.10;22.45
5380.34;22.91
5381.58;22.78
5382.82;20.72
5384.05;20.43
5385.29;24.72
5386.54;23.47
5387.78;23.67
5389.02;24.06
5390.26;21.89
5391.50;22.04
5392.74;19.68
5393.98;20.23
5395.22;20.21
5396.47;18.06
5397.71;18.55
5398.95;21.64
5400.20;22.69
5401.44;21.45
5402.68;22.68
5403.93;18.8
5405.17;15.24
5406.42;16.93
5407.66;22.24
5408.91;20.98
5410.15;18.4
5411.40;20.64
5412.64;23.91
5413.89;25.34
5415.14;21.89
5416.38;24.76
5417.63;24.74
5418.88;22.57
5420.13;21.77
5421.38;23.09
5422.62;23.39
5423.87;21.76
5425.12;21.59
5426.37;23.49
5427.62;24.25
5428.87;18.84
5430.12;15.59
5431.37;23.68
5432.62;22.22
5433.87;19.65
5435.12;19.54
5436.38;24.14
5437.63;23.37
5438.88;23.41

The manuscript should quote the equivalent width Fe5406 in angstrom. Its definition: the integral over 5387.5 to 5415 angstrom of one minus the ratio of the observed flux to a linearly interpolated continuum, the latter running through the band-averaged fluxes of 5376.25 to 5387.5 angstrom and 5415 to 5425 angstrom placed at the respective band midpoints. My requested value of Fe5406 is 2.4 angstrom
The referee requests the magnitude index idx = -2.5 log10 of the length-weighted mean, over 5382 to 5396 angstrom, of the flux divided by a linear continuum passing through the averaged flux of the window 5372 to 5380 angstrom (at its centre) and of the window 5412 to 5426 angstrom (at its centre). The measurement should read 0.05 mag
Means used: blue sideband 23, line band 21.9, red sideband 23.2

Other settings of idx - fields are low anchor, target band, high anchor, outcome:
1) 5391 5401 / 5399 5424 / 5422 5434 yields -0.036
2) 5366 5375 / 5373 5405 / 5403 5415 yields -0.074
